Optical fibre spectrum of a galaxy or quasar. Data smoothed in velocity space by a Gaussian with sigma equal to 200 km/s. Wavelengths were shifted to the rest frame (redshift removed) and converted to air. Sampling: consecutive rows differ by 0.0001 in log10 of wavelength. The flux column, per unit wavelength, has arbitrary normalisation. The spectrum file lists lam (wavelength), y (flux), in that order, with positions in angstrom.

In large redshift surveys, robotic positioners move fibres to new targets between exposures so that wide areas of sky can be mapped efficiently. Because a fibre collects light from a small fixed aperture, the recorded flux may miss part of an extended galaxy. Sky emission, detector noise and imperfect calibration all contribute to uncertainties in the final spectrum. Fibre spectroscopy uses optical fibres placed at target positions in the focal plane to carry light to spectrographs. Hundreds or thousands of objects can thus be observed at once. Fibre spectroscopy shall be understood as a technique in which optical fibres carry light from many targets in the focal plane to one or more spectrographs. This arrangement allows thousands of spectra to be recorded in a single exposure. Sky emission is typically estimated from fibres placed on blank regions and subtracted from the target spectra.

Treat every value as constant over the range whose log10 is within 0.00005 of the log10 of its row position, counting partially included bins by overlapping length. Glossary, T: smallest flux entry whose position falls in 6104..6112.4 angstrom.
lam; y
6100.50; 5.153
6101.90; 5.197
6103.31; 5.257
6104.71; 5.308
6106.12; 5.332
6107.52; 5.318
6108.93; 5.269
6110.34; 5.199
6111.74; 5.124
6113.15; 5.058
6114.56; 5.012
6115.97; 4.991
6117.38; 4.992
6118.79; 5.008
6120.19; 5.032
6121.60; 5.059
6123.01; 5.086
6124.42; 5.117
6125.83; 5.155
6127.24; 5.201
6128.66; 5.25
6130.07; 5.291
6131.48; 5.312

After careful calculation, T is 5.124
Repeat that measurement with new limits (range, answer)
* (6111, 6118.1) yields 4.991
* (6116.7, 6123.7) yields 4.992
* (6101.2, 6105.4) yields 5.197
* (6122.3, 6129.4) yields 5.086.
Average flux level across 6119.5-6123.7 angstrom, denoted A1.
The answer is 5.06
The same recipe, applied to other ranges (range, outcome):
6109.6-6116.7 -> 5.07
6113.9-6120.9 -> 5.01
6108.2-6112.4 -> 5.2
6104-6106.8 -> 5.32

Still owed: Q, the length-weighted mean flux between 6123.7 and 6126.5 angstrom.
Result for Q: 5.14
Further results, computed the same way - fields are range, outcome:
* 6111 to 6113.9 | 5.1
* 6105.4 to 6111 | 5.28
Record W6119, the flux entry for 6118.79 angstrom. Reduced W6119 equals 5.008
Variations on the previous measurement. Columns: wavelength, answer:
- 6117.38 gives 4.992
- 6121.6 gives 5.059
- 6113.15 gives 5.058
